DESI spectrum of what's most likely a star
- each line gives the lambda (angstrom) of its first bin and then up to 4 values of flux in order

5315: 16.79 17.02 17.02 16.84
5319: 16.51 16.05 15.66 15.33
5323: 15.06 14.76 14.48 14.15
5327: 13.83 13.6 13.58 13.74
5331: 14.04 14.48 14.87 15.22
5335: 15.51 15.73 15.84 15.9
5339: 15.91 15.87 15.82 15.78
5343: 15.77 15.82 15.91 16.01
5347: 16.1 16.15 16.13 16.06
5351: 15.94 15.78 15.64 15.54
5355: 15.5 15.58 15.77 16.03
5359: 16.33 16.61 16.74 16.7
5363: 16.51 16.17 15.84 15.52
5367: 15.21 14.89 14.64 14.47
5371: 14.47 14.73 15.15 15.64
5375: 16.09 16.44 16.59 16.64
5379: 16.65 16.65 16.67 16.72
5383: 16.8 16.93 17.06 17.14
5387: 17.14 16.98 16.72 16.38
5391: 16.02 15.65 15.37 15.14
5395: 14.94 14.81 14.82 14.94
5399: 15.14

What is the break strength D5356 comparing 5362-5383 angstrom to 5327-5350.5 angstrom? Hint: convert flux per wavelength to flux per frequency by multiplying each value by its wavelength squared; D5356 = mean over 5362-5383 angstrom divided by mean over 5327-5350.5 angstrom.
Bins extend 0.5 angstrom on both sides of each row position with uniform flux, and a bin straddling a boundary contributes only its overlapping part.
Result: 1.04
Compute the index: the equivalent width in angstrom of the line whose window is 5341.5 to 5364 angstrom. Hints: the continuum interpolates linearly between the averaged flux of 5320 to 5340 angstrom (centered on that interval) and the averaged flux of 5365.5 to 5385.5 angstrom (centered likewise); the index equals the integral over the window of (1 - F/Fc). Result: -0.9 angstrom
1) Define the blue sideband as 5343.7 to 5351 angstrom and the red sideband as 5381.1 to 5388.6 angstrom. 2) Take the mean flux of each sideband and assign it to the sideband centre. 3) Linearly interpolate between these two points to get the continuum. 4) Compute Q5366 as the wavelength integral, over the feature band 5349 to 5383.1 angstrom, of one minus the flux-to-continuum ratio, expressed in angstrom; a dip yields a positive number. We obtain 1.22 angstrom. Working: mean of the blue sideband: 16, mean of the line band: 15.9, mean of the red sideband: 16.9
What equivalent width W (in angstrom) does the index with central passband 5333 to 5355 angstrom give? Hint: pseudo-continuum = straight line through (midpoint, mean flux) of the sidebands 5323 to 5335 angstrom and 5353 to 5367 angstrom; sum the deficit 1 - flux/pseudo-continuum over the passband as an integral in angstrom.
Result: -1.0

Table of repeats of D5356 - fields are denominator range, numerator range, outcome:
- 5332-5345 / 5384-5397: 1.05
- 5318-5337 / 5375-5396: 1.12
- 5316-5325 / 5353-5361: 1.02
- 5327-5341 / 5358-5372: 1.06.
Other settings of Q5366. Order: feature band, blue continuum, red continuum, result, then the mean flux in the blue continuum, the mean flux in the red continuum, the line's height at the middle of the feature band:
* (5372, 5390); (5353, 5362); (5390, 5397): -1.1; 16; 15.4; 15.6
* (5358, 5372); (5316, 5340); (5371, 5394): 0.2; 15.2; 16.3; 15.9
